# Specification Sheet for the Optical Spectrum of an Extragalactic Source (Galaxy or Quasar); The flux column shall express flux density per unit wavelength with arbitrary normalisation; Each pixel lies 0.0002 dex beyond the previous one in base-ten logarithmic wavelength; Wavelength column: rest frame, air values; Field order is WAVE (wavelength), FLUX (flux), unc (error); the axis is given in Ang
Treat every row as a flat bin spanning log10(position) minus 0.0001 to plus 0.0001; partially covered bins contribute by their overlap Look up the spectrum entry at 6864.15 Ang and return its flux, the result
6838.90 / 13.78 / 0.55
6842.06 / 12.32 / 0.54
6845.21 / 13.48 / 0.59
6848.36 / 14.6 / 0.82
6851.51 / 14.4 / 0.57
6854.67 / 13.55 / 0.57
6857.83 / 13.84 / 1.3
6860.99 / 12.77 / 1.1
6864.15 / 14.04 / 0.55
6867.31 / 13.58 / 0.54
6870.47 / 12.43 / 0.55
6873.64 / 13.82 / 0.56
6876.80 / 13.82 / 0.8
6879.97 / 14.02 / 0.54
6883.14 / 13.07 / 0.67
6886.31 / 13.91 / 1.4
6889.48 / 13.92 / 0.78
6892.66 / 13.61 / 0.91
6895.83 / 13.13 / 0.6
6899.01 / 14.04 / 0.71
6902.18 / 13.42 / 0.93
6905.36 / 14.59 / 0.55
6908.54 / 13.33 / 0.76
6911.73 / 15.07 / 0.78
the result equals 14.04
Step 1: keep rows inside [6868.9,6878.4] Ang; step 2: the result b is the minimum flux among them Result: 12.43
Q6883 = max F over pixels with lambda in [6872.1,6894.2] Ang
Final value 14.02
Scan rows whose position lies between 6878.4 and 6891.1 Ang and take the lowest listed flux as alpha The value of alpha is 13.07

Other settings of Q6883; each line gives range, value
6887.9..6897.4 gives 13.92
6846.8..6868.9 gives 14.6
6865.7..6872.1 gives 13.58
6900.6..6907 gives 14.59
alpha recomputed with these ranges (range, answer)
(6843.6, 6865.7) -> 12.77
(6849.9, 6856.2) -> 13.55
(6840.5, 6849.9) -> 12.32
